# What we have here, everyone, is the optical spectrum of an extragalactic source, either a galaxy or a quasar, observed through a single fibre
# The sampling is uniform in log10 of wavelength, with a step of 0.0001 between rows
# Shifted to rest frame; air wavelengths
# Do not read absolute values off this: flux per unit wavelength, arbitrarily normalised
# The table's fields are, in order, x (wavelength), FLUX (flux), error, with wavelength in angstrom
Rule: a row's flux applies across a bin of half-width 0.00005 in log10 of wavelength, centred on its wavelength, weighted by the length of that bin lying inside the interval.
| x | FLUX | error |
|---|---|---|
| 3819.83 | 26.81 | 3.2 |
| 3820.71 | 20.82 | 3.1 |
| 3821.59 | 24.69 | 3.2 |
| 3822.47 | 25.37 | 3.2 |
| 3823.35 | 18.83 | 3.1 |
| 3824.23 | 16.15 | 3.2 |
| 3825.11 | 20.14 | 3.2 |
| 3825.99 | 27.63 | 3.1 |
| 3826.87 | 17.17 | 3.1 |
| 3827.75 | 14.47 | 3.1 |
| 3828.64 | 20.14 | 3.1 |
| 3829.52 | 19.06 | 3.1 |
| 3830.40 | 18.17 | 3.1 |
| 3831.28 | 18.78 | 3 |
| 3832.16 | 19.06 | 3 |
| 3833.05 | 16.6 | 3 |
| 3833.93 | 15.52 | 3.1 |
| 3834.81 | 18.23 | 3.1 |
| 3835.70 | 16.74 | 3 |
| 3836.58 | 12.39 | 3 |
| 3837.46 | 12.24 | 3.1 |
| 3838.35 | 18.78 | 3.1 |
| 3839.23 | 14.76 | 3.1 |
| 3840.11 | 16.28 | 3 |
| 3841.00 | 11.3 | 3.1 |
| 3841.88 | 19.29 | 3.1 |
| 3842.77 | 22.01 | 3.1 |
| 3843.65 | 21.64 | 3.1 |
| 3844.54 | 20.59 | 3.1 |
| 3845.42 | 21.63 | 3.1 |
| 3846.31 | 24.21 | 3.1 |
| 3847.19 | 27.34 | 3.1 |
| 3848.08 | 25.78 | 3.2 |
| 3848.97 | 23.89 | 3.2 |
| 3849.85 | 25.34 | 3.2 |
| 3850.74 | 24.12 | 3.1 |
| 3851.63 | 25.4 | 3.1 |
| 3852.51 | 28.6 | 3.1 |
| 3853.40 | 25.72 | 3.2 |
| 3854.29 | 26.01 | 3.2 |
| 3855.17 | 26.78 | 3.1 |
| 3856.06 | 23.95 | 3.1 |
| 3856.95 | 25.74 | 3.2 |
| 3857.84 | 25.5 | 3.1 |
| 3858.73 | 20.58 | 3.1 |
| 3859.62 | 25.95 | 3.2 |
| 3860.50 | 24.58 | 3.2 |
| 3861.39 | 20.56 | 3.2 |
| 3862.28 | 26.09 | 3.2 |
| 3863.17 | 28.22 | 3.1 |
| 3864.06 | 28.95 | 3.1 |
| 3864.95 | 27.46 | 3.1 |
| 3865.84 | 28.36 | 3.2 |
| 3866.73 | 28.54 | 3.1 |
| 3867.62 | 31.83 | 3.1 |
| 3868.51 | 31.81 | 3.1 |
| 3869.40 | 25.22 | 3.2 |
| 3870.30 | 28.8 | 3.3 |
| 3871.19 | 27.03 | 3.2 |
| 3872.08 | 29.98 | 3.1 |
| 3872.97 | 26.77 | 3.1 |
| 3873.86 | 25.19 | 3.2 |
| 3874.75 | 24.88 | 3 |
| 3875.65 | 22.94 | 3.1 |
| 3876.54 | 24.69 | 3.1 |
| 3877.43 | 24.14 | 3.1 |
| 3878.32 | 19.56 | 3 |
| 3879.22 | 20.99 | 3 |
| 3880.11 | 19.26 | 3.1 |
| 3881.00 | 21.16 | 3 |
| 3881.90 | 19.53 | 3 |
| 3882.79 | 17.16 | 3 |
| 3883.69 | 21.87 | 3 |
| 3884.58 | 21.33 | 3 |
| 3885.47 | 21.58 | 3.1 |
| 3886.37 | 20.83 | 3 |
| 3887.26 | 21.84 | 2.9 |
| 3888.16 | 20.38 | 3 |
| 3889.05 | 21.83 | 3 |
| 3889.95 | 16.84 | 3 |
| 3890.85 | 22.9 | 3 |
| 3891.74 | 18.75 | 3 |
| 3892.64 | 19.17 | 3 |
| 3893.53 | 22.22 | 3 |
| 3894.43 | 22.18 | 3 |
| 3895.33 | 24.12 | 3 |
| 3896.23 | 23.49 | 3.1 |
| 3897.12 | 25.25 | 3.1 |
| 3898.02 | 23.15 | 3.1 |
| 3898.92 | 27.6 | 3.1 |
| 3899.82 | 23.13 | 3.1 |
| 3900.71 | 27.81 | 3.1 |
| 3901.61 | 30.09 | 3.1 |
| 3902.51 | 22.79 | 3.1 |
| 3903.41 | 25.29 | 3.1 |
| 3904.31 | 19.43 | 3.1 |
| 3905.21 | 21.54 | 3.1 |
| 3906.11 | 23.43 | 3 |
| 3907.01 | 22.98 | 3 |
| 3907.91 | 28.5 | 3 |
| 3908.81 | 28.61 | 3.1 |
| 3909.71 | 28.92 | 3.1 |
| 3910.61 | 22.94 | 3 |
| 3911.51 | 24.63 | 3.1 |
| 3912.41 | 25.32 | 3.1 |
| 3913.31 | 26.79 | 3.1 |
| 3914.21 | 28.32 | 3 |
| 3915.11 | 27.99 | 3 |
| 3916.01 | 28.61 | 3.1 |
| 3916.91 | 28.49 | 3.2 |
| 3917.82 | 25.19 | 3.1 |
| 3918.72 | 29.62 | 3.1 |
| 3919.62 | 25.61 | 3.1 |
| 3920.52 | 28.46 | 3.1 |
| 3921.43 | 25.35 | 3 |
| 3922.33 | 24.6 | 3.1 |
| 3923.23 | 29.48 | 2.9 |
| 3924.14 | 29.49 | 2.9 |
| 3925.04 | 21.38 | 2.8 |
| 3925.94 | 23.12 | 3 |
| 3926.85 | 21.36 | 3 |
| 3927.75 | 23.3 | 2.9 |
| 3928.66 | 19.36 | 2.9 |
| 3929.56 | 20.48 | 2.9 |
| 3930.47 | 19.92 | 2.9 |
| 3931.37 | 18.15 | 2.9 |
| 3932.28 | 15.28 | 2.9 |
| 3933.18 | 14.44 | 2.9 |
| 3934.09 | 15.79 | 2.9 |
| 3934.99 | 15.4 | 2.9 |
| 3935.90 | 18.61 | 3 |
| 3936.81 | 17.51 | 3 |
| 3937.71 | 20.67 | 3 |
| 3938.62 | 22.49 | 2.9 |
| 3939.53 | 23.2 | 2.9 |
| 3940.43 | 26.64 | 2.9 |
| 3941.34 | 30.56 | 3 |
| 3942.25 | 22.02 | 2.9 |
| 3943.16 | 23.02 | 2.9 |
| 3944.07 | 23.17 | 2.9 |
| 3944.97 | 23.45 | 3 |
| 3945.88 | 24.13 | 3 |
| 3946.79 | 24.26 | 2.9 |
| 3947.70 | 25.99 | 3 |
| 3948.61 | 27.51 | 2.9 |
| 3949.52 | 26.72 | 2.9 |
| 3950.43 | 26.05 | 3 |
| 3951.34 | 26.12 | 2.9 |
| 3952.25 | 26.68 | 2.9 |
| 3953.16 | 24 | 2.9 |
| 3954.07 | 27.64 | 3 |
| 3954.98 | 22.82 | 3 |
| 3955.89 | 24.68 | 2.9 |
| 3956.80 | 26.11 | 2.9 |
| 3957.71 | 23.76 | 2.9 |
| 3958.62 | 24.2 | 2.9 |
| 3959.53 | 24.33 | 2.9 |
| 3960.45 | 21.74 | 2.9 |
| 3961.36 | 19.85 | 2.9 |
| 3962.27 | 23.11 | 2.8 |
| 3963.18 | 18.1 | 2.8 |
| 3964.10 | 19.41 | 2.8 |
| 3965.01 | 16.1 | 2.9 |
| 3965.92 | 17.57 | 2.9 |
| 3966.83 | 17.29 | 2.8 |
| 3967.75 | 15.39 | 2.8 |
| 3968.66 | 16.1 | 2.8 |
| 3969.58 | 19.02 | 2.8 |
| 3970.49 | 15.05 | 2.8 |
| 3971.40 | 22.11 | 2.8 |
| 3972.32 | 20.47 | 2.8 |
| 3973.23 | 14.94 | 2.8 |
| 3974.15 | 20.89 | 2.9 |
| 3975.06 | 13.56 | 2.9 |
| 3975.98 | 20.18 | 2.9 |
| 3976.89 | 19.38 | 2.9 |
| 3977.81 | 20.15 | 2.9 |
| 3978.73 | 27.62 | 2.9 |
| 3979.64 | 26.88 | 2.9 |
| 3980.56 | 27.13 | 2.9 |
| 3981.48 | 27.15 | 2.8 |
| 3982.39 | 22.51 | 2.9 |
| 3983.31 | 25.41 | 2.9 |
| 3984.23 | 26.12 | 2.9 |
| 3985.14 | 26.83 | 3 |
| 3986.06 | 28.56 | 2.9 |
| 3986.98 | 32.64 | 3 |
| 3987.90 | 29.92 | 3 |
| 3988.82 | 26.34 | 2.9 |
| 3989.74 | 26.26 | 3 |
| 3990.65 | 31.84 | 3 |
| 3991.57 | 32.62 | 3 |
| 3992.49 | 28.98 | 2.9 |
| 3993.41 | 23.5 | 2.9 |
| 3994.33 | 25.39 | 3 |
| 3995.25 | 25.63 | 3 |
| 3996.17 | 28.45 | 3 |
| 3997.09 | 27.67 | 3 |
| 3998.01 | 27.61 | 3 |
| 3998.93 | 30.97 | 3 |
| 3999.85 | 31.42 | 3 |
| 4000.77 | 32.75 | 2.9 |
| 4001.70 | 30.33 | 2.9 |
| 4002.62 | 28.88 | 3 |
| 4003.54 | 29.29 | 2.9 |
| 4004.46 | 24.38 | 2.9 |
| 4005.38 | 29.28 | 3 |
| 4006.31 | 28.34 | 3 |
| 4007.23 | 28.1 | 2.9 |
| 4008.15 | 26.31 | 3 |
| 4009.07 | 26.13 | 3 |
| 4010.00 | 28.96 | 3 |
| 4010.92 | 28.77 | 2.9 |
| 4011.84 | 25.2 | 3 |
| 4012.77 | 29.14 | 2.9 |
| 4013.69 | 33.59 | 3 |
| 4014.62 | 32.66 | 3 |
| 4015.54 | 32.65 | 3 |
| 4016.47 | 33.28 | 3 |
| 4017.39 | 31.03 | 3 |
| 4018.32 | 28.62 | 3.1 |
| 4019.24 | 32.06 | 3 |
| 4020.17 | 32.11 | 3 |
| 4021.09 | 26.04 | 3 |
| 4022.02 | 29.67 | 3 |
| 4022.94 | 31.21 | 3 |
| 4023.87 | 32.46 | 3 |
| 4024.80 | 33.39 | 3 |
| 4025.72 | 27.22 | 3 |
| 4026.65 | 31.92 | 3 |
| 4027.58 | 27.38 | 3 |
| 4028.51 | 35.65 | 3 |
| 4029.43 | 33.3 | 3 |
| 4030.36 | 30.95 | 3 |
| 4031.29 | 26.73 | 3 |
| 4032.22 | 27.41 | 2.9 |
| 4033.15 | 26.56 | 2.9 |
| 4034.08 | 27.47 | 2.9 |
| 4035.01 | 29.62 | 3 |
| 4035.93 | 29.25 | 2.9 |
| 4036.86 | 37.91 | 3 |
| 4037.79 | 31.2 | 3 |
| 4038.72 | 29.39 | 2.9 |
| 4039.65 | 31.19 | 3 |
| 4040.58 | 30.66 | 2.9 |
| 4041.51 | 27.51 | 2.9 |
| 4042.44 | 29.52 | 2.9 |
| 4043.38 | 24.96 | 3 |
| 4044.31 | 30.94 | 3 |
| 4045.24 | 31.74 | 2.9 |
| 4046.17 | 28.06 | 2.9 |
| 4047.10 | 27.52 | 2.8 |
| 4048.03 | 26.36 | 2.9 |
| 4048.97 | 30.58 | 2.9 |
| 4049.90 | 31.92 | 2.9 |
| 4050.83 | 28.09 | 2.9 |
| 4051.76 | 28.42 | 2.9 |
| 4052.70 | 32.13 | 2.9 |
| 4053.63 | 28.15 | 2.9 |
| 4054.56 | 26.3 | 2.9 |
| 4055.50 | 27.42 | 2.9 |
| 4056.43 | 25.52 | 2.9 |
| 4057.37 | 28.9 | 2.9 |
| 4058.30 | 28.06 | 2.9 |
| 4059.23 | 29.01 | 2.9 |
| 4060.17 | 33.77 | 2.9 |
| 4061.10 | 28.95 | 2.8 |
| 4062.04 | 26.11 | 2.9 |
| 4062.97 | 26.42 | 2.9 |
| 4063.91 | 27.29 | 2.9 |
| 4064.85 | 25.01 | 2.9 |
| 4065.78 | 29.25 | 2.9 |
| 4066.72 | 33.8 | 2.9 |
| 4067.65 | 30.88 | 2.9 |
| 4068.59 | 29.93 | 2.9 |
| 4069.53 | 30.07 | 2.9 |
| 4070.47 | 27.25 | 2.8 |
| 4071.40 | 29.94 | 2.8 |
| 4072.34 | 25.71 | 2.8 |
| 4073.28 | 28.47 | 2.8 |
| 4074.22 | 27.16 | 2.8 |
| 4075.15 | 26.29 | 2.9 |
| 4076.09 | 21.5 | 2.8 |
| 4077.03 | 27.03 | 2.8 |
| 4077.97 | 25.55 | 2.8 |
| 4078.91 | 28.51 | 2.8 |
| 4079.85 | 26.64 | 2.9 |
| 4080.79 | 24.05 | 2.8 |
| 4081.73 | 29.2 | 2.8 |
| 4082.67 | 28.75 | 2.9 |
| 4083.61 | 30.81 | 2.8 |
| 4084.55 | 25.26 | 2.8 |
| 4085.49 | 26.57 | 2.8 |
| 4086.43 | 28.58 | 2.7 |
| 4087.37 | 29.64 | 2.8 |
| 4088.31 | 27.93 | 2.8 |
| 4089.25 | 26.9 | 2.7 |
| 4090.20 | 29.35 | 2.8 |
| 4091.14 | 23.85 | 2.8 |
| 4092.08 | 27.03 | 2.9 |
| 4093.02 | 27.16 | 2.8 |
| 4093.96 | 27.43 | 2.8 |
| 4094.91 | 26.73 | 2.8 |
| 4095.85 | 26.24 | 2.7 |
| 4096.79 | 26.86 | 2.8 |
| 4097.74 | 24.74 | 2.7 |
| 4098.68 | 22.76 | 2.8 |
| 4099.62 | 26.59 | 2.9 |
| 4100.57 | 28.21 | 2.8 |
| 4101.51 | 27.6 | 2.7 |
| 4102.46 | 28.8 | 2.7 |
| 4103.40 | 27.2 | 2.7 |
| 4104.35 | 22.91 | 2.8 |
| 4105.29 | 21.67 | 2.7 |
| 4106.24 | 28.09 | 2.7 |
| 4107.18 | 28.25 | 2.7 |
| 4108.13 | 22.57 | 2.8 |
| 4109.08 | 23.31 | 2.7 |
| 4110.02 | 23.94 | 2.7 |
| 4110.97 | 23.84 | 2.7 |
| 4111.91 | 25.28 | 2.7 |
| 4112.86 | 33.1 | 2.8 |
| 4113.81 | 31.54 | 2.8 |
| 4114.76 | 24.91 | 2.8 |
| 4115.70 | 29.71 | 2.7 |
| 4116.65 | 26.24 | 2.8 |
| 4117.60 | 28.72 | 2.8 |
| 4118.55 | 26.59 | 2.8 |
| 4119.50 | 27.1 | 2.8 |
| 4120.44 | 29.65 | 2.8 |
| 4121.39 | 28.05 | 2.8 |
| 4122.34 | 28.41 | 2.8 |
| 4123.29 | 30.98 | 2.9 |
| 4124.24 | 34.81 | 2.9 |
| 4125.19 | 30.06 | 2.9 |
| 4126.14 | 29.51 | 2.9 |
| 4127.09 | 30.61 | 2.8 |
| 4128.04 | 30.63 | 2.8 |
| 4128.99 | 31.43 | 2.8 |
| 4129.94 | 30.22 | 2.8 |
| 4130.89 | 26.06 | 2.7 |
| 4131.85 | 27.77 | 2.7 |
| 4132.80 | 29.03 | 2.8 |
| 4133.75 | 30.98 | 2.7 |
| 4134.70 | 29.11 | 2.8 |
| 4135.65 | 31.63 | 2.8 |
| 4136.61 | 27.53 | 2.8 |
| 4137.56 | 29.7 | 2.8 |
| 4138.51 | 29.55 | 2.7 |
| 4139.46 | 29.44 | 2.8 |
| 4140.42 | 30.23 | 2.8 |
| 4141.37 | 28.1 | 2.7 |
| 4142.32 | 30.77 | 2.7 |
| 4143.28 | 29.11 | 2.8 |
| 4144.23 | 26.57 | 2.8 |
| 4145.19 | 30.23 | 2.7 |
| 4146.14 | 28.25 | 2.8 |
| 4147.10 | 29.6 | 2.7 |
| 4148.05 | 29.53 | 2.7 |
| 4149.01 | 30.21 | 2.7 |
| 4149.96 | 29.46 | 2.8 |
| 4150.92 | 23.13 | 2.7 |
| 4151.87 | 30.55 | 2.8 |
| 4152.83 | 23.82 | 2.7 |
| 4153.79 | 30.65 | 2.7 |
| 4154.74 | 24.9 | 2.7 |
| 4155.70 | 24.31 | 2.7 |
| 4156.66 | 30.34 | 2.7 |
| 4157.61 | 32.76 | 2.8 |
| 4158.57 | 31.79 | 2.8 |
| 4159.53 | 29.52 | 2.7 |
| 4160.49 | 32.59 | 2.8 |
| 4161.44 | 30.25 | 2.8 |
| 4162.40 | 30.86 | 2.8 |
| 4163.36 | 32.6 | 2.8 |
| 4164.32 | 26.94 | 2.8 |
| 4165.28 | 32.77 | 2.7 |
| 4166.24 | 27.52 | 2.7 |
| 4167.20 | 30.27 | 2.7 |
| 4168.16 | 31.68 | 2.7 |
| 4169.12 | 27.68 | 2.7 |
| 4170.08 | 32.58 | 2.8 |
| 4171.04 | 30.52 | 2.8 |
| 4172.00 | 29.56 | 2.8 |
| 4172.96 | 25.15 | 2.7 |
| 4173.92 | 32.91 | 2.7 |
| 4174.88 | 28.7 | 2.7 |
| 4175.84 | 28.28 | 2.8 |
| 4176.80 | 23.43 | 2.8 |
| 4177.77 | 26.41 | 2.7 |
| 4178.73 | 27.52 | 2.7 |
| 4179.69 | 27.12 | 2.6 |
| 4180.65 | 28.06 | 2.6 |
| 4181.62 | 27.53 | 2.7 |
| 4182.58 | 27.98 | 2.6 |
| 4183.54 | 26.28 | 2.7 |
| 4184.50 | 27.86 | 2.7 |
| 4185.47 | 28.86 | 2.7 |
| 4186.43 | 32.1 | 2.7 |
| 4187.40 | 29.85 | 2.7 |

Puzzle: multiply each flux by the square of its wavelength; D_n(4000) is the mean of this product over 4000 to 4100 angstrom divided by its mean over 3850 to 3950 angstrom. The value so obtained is 1.29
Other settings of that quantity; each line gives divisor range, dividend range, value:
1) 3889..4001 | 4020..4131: 1.27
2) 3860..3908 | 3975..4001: 1.18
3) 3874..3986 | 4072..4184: 1.36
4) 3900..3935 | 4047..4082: 1.25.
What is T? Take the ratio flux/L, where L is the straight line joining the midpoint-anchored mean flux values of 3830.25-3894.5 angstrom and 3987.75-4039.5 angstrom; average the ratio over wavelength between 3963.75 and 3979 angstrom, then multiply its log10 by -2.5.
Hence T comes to 0.44 mag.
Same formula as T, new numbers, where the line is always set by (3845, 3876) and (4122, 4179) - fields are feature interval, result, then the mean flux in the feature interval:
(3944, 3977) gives 0.247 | 21.7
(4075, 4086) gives 0.073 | 26.7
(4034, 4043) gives -0.087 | 30.4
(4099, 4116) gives 0.094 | 26.5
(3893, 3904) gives 0.080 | 24.6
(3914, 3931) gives 0.067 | 25.2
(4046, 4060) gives -0.011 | 28.5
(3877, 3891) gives 0.266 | 20.6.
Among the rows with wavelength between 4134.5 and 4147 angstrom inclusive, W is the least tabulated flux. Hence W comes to 26.57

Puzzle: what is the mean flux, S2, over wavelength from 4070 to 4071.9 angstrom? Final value 28.6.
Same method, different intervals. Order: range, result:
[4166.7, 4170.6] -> 30.5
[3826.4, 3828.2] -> 16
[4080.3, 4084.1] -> 28.2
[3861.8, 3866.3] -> 27.8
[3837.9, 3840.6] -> 16.5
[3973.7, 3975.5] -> 17.3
